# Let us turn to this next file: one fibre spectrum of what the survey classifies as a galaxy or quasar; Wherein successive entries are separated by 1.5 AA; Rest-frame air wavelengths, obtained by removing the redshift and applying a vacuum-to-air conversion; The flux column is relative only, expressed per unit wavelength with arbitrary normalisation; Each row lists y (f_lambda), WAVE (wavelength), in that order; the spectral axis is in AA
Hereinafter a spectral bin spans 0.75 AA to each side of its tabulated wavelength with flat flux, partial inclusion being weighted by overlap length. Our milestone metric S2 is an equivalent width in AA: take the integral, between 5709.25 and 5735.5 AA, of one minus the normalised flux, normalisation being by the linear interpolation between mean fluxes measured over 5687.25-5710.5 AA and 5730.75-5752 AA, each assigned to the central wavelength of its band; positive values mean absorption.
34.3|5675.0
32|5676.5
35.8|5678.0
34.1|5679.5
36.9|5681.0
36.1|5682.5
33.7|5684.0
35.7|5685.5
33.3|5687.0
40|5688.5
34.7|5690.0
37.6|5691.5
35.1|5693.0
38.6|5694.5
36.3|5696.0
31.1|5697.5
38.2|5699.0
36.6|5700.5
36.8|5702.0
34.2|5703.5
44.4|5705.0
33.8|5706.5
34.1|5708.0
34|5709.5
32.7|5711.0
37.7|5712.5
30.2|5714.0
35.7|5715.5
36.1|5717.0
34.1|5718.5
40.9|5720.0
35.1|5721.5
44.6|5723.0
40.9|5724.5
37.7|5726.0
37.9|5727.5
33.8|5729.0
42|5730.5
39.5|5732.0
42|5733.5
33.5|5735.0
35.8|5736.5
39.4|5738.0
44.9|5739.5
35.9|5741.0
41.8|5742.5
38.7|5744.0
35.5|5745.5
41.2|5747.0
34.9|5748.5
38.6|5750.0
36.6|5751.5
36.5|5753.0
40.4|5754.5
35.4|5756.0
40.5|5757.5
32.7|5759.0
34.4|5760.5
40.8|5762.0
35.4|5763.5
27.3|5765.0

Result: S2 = 0.2 AA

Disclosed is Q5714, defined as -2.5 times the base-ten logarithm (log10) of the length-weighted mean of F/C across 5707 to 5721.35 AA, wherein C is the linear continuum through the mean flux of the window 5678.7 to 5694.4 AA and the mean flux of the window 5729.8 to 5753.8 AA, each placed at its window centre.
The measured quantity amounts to 0.07 mag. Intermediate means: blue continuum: 35.8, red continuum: 38.5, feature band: 35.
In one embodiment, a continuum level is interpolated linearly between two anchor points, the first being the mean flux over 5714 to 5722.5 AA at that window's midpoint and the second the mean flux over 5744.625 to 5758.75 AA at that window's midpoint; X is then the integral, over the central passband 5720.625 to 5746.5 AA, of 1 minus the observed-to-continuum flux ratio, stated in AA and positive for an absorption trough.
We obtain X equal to -1.4 AA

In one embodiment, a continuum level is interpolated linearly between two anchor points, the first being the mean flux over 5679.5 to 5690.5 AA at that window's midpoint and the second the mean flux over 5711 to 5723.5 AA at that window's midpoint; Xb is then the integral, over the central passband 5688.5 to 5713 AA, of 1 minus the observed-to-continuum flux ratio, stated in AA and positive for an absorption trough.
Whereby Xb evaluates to 0.0 AA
